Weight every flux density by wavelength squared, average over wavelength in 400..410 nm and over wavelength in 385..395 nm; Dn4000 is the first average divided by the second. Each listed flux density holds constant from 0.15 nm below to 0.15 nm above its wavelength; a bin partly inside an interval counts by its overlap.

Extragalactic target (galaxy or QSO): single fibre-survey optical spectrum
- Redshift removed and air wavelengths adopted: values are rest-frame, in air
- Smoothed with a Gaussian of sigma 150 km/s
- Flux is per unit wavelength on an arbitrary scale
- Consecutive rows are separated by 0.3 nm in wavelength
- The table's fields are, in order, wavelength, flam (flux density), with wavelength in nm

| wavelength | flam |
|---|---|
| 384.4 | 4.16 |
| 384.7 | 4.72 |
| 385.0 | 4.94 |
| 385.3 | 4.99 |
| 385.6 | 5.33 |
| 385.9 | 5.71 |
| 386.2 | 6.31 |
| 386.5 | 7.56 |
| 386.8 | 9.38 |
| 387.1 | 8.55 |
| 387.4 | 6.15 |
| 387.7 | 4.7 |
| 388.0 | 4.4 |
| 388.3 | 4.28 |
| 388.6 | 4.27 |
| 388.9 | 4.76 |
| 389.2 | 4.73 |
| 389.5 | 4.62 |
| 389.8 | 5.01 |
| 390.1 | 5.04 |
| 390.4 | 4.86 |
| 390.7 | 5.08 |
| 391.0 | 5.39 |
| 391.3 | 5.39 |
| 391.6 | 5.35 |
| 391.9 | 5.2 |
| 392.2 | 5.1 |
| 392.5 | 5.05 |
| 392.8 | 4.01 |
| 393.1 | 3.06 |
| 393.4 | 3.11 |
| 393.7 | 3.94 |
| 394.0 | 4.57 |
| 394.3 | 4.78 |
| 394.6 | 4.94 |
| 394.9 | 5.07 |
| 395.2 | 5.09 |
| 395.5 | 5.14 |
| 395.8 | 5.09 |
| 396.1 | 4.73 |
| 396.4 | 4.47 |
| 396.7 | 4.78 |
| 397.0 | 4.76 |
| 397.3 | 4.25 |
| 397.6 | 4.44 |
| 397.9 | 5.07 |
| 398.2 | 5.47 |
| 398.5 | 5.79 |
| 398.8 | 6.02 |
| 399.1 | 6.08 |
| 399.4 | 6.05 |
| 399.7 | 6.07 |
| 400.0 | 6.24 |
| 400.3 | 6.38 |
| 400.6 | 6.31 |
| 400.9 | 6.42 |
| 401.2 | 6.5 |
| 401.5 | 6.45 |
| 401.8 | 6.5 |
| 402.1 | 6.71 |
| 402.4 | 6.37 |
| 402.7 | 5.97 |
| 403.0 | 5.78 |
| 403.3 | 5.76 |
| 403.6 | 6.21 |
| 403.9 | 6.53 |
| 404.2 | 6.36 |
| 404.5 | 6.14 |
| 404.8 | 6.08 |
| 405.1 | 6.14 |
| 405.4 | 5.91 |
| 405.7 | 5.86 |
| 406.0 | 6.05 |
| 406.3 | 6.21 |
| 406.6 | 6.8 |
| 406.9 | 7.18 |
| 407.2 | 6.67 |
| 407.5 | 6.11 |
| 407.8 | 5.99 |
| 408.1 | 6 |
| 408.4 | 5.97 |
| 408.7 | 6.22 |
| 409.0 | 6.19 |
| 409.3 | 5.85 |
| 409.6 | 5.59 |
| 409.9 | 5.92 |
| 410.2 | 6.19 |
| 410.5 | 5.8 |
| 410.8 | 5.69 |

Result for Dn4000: 1.30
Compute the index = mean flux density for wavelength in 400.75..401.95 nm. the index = 6.47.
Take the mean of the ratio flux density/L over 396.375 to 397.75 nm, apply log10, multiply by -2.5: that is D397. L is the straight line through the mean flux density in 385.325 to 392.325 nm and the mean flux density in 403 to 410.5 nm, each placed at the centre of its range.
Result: 0.27 mag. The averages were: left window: 5.52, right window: 6.15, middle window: 4.55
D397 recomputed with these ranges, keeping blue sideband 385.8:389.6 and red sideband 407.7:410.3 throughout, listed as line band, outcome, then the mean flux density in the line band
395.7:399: 0.18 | 5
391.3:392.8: 0.15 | 5.08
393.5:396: 0.22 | 4.79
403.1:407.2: -0.05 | 6.26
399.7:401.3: -0.07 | 6.34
